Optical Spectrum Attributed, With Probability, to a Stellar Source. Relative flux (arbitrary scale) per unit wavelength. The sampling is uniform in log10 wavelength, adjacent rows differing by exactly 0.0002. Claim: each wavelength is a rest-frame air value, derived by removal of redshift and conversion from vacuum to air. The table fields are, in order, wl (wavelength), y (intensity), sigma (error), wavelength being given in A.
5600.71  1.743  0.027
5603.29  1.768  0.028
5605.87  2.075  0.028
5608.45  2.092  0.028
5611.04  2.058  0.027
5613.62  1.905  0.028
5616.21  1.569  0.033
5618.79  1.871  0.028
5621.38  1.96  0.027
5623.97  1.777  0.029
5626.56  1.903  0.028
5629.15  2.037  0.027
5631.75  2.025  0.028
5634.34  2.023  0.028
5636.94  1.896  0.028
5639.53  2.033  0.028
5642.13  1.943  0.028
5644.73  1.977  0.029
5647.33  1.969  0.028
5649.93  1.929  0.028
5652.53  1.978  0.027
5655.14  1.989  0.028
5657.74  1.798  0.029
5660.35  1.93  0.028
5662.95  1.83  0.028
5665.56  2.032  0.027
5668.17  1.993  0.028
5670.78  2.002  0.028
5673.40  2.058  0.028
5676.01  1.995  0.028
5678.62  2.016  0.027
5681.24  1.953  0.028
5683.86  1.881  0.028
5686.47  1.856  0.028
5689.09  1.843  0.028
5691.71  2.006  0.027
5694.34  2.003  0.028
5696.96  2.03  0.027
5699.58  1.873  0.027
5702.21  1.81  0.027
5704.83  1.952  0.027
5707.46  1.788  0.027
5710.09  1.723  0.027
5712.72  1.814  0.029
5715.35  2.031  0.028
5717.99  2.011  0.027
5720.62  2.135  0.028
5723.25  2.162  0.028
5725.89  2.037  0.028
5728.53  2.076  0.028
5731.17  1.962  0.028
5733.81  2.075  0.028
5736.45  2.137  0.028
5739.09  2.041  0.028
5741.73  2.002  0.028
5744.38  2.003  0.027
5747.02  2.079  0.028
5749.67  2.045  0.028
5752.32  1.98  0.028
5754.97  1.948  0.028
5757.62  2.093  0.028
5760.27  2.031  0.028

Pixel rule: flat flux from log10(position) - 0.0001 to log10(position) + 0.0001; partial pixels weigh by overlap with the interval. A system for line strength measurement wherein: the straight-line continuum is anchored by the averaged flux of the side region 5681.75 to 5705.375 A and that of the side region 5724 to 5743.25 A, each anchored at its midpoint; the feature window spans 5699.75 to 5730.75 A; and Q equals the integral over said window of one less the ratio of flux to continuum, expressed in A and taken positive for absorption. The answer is 0.5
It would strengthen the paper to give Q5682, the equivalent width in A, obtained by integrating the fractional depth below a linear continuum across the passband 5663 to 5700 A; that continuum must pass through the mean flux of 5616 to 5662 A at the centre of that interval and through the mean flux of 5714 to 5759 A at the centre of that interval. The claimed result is 0.3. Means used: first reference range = 1.93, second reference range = 2.05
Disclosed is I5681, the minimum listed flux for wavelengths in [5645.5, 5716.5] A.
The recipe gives 1.723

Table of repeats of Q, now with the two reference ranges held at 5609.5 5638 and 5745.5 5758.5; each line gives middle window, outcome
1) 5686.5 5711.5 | 1.1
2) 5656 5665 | 0.3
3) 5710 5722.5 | 0.1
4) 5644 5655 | -0.2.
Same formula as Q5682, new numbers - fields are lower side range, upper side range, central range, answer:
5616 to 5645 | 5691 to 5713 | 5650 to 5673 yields -0.44 A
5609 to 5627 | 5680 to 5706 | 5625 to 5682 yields -2.21 A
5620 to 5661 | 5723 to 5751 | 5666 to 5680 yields -0.22 A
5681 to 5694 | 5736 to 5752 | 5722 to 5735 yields -0.36 A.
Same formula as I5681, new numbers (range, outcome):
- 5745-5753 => 1.98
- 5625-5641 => 1.896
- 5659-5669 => 1.83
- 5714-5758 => 1.948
